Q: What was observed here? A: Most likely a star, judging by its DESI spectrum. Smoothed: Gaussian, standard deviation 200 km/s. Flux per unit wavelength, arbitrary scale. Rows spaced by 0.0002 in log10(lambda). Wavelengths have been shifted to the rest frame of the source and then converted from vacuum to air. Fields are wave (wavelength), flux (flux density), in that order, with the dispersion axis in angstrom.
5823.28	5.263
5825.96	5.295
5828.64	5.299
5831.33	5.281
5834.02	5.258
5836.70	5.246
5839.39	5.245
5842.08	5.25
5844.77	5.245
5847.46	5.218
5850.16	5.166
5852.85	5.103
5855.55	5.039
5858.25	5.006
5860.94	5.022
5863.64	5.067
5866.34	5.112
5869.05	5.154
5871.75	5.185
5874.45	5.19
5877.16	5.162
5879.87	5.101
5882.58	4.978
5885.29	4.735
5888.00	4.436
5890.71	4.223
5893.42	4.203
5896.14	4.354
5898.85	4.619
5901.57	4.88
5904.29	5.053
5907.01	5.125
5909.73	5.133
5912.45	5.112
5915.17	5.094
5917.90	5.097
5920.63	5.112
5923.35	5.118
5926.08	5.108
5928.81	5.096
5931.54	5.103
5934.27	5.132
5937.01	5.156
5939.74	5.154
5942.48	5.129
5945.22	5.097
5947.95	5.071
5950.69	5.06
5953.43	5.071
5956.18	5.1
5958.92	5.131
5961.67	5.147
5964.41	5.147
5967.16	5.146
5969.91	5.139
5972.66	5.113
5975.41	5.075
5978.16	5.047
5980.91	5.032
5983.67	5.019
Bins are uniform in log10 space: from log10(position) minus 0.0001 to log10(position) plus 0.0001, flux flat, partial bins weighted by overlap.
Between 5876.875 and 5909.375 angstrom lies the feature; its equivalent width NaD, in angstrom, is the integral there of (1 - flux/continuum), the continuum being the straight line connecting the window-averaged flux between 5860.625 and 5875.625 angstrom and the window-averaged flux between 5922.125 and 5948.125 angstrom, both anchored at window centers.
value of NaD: 2.5 angstrom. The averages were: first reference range 5.13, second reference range 5.12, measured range 4.74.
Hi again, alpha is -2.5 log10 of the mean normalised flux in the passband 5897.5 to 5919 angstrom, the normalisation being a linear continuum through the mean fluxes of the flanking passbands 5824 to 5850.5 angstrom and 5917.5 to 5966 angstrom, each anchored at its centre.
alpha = 0.031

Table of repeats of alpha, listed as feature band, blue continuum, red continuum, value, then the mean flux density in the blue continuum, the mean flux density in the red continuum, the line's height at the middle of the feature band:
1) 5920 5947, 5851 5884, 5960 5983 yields 0.00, 5.09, 5.1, 5.1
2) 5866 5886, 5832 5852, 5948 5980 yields 0.02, 5.23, 5.1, 5.2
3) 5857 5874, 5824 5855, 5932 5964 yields 0.02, 5.23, 5.11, 5.2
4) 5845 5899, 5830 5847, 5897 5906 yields 0.03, 5.25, 4.83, 5.03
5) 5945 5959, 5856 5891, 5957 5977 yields 0.00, 4.98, 5.13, 5.1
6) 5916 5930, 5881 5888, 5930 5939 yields -0.01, 4.78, 5.13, 5.05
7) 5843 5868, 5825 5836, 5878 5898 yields -0.03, 5.28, 4.59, 4.98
